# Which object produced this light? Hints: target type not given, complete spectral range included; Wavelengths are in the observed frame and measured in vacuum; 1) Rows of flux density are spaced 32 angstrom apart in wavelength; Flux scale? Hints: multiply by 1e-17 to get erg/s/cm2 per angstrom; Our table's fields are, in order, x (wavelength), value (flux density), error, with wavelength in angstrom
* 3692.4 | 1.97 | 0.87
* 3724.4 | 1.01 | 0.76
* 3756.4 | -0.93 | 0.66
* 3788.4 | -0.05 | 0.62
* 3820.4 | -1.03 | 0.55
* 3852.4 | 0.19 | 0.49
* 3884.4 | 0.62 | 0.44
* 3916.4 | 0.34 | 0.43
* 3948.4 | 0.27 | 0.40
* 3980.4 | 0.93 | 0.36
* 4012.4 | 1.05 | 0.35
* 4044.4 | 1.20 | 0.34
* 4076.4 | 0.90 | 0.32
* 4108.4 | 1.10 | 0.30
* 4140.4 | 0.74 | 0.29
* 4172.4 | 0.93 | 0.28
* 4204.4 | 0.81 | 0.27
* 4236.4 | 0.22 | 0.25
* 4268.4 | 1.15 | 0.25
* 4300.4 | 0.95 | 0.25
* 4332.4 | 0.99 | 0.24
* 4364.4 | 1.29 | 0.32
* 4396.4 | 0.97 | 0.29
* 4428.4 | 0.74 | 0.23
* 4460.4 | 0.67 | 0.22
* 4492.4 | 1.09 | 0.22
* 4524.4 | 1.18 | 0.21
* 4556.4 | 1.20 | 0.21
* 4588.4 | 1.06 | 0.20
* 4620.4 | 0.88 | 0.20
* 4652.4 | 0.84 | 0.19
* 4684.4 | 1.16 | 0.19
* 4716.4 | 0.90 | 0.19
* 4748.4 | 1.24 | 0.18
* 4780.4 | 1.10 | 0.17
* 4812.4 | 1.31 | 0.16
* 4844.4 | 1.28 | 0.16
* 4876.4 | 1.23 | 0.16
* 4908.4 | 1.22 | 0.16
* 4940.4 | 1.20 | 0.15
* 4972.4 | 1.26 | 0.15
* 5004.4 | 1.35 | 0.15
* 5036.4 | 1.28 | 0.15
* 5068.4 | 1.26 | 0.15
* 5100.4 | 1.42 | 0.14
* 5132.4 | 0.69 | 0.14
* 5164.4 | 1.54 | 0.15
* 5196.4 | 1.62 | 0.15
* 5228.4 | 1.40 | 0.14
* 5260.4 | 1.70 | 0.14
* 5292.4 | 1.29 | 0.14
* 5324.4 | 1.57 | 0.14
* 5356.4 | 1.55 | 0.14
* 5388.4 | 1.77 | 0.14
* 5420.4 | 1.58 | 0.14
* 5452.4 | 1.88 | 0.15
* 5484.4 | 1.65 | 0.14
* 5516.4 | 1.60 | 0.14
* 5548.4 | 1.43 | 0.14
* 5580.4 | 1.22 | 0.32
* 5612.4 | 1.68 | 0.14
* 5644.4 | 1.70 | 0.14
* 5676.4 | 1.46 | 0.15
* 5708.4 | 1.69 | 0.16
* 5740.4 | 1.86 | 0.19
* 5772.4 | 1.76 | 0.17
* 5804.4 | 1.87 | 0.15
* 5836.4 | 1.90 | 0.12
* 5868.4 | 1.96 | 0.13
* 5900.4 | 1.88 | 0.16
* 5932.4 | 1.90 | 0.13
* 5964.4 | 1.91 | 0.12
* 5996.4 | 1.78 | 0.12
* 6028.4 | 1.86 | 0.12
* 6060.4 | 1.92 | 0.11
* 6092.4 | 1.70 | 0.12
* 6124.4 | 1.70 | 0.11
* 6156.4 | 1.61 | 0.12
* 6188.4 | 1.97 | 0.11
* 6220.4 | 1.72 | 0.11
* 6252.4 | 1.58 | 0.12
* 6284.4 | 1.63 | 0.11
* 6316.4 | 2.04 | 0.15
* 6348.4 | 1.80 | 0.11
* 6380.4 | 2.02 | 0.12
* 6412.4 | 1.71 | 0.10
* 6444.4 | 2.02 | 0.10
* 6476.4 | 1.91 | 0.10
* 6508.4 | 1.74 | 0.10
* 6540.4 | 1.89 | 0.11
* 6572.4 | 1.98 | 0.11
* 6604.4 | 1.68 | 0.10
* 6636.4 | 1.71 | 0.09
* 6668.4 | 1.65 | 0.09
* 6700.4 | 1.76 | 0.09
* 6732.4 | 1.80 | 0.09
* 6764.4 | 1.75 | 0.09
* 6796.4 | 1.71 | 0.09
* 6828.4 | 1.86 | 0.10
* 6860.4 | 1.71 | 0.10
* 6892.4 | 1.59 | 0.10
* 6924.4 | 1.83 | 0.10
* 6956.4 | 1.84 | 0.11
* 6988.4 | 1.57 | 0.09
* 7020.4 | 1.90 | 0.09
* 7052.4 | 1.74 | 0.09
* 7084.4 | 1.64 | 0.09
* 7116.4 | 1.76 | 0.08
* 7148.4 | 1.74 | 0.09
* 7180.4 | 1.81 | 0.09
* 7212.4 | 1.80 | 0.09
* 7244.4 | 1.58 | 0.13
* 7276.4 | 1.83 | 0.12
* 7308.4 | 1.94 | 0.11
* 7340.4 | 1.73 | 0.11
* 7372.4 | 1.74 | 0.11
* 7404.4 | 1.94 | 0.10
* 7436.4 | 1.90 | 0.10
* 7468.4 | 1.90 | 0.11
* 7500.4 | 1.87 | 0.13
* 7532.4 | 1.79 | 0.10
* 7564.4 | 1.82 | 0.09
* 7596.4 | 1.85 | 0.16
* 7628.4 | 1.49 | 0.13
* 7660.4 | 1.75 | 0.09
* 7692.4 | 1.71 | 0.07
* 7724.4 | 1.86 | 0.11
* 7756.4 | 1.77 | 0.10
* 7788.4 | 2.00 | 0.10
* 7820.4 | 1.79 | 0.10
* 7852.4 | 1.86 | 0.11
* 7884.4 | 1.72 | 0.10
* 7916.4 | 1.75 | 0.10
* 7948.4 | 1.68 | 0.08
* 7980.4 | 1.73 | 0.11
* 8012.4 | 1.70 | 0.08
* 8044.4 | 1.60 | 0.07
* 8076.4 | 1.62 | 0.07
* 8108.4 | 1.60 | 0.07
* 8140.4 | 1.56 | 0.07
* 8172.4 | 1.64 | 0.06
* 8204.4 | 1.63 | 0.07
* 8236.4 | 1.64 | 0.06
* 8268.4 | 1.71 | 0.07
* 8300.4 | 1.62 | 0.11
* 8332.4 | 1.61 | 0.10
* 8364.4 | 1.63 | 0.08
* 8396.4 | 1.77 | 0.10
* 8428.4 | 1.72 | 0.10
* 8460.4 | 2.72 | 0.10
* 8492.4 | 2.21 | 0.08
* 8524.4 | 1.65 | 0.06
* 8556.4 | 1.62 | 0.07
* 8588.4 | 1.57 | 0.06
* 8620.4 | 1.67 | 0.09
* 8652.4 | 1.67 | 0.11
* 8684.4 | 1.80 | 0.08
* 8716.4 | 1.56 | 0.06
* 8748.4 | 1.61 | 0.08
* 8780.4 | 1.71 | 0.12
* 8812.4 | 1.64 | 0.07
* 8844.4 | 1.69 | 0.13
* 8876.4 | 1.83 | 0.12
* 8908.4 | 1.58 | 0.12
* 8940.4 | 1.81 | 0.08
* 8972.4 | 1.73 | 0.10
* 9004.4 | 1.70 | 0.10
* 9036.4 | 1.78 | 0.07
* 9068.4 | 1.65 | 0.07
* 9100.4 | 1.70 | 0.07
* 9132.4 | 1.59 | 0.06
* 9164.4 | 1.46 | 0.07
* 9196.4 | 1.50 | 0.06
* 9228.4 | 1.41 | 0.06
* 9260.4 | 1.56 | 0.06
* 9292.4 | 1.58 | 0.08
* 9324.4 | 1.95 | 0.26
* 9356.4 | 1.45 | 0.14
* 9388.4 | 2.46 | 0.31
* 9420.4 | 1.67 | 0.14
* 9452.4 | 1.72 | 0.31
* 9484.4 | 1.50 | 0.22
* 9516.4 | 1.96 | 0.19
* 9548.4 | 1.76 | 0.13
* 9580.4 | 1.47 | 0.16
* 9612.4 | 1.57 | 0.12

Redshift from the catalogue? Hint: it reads 0.291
